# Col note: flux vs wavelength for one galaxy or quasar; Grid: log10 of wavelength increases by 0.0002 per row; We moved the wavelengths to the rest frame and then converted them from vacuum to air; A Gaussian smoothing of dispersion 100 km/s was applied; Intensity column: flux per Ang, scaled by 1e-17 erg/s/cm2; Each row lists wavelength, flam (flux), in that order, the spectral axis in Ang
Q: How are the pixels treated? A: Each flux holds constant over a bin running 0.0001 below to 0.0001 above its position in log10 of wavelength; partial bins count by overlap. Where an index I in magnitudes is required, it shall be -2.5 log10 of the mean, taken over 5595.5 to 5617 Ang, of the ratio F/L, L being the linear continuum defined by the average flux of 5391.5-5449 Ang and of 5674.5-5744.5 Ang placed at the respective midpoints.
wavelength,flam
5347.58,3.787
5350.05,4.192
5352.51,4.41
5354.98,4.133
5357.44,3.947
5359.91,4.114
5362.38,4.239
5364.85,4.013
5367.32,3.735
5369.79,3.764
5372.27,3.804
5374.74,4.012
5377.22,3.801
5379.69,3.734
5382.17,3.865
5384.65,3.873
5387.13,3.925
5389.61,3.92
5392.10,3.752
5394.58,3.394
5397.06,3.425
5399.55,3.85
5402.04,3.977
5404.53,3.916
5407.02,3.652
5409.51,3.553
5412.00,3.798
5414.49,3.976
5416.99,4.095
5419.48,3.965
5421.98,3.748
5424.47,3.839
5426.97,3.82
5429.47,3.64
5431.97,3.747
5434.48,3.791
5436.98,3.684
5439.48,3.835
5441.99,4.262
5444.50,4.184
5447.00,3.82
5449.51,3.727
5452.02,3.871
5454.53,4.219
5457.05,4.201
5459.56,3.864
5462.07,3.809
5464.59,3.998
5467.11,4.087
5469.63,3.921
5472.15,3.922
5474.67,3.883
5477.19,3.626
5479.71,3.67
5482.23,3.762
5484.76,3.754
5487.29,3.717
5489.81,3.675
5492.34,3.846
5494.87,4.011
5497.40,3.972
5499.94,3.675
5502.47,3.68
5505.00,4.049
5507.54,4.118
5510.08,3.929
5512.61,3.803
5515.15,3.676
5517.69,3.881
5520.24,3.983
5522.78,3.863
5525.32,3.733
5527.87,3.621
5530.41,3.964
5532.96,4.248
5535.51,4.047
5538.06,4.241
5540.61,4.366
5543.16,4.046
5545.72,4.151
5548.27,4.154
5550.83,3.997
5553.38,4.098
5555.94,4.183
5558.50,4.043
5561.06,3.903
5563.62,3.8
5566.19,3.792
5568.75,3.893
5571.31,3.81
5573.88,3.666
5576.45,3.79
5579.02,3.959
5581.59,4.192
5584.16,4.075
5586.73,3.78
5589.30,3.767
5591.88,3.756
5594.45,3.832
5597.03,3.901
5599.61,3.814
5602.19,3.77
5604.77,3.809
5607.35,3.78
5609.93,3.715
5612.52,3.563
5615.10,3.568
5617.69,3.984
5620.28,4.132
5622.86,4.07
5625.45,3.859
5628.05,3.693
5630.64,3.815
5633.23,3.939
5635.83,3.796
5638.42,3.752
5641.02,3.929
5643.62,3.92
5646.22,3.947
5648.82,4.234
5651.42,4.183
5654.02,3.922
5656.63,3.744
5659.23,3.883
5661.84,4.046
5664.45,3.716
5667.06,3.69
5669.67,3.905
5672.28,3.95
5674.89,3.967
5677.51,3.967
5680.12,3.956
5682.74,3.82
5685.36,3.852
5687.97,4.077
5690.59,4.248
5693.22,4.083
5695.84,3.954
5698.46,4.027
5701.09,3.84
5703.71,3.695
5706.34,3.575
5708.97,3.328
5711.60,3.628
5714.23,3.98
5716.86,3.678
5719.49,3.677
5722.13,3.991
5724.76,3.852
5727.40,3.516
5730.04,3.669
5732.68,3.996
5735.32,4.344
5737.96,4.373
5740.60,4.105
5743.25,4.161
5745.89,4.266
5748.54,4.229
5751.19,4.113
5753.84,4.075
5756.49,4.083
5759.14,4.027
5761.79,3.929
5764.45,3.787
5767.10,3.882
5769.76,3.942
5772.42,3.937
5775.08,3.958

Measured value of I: 0.04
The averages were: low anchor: 3.81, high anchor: 3.9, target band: 3.75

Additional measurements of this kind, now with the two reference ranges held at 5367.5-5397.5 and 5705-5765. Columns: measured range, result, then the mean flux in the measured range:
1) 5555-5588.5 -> -0.013 mag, 3.91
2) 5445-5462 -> -0.040 mag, 3.95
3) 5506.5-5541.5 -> -0.032 mag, 3.96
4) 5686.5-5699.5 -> -0.045 mag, 4.08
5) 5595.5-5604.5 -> 0.014 mag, 3.82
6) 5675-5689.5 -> -0.009 mag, 3.94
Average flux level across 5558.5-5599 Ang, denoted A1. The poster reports 3.87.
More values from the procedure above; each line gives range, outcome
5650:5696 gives 3.94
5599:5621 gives 3.78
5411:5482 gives 3.89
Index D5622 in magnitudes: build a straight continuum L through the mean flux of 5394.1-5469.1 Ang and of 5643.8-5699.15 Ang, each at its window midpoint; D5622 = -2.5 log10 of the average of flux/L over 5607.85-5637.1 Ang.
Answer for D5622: 0.031 mag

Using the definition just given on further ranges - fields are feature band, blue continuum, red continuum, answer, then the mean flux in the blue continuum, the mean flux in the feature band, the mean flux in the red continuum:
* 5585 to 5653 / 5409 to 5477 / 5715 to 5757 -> 0.03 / 3.9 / 3.86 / 4.01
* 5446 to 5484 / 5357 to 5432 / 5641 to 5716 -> -0.01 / 3.84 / 3.89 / 3.9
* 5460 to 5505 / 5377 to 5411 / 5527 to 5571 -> 0.02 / 3.76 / 3.83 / 4.03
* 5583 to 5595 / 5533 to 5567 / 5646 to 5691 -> 0.05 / 4.07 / 3.84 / 3.95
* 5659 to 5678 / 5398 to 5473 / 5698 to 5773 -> 0.01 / 3.89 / 3.89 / 3.92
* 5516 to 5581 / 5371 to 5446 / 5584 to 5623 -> -0.04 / 3.83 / 3.97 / 3.82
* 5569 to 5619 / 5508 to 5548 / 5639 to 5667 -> 0.04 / 3.98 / 3.82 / 3.93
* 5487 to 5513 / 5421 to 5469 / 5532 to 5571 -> 0.03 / 3.9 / 3.87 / 4.06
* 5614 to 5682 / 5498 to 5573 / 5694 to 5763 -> 0.01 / 3.96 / 3.91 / 3.93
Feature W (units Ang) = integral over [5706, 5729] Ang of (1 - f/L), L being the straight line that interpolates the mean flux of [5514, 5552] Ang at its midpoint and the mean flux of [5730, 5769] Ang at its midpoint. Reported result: 2.1 Ang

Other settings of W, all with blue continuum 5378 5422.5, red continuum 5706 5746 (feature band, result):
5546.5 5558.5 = -0.83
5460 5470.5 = -0.36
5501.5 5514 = -0.30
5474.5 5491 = 0.45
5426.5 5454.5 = -0.43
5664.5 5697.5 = -0.66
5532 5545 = -1.19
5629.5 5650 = -0.30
